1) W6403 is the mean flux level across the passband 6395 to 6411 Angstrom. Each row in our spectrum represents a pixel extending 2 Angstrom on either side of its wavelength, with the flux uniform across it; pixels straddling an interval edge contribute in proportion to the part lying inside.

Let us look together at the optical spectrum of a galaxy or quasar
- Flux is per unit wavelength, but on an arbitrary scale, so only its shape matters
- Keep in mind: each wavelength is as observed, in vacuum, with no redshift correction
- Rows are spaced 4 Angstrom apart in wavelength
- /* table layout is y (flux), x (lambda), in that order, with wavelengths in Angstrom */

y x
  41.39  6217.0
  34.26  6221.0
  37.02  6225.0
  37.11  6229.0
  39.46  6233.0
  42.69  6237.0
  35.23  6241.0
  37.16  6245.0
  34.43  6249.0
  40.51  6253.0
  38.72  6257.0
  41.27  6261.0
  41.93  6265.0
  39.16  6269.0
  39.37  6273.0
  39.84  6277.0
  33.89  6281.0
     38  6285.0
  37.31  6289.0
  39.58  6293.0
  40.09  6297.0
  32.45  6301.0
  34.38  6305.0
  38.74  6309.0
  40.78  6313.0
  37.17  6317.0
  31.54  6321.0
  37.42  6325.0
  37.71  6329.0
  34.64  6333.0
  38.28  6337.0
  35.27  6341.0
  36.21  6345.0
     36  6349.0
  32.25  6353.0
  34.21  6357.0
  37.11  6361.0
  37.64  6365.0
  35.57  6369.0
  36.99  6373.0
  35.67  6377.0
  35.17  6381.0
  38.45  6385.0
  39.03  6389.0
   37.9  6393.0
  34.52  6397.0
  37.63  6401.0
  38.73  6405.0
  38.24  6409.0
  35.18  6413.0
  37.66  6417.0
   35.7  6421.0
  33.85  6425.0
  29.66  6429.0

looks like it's 37.3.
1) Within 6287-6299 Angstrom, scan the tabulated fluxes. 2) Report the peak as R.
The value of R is 40.09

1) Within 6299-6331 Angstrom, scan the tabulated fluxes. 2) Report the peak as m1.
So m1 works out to 40.78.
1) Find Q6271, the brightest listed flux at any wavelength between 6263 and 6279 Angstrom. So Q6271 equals 41.93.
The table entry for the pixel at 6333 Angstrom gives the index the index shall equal 34.64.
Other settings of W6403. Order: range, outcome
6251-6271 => 40.3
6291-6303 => 37.4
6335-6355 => 35.6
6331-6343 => 36.1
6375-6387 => 36.4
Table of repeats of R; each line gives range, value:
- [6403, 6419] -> 38.73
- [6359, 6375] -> 37.64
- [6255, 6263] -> 41.27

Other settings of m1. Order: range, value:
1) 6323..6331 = 37.71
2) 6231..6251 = 42.69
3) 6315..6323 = 37.17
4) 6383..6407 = 39.03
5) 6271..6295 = 39.84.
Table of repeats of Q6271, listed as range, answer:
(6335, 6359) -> 38.28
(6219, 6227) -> 37.02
